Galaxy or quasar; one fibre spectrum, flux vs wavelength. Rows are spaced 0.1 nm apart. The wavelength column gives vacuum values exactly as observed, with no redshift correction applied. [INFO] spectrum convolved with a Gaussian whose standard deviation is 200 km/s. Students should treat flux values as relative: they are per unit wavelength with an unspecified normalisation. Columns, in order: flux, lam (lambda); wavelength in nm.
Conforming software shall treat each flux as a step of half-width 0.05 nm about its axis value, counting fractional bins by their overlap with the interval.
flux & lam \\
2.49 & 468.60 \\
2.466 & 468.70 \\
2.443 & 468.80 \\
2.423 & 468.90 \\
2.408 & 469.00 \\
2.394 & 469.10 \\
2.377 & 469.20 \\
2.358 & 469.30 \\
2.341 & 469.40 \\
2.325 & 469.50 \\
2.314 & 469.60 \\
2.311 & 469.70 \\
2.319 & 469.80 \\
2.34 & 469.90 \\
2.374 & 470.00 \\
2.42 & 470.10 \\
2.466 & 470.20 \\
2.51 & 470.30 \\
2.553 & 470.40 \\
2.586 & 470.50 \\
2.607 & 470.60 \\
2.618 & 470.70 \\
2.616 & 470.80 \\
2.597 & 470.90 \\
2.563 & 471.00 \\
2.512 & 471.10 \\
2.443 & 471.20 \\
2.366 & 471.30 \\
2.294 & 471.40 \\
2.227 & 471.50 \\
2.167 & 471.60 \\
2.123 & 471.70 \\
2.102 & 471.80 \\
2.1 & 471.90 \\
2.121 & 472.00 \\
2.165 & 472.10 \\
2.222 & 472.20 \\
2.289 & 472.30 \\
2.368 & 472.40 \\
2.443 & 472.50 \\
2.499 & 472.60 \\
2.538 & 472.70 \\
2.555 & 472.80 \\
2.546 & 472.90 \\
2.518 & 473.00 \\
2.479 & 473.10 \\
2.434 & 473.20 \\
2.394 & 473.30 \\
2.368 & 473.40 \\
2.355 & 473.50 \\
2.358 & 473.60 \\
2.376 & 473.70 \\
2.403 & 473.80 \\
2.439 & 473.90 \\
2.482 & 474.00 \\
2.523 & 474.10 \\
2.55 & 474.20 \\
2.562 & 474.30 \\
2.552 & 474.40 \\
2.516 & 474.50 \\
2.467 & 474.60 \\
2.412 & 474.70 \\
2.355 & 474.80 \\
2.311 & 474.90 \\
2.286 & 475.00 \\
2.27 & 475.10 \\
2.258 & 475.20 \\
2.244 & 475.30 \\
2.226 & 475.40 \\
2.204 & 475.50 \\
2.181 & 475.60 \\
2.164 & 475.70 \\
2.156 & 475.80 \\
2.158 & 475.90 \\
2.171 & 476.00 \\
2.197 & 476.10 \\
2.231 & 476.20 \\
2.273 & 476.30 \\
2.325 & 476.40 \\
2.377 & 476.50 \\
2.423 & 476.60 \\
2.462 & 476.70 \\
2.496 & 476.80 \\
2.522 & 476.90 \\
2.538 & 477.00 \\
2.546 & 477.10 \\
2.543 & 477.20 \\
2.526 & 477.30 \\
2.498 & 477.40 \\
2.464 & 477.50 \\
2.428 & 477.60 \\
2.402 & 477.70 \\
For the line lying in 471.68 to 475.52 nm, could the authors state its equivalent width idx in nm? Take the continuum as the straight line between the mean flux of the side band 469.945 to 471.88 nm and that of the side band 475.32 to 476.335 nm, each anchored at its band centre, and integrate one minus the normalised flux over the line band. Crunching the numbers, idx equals -0.13 nm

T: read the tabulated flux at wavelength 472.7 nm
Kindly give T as 2.538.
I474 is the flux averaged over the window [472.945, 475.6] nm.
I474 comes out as 2.39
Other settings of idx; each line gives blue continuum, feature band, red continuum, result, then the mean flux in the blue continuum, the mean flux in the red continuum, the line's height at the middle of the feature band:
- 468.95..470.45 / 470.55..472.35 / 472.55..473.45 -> 0.07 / 2.39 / 2.48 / 2.44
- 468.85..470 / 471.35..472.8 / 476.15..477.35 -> 0.07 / 2.36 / 2.44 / 2.39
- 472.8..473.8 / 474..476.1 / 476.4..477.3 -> 0.11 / 2.43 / 2.48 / 2.46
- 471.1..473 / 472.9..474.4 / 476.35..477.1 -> -0.05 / 2.32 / 2.46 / 2.37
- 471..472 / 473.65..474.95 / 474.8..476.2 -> -0.13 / 2.27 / 2.22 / 2.24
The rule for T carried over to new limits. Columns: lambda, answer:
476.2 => 2.231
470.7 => 2.618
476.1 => 2.197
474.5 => 2.516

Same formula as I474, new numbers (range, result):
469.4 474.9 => 2.41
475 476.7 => 2.25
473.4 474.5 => 2.46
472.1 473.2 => 2.43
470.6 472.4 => 2.33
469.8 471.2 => 2.51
